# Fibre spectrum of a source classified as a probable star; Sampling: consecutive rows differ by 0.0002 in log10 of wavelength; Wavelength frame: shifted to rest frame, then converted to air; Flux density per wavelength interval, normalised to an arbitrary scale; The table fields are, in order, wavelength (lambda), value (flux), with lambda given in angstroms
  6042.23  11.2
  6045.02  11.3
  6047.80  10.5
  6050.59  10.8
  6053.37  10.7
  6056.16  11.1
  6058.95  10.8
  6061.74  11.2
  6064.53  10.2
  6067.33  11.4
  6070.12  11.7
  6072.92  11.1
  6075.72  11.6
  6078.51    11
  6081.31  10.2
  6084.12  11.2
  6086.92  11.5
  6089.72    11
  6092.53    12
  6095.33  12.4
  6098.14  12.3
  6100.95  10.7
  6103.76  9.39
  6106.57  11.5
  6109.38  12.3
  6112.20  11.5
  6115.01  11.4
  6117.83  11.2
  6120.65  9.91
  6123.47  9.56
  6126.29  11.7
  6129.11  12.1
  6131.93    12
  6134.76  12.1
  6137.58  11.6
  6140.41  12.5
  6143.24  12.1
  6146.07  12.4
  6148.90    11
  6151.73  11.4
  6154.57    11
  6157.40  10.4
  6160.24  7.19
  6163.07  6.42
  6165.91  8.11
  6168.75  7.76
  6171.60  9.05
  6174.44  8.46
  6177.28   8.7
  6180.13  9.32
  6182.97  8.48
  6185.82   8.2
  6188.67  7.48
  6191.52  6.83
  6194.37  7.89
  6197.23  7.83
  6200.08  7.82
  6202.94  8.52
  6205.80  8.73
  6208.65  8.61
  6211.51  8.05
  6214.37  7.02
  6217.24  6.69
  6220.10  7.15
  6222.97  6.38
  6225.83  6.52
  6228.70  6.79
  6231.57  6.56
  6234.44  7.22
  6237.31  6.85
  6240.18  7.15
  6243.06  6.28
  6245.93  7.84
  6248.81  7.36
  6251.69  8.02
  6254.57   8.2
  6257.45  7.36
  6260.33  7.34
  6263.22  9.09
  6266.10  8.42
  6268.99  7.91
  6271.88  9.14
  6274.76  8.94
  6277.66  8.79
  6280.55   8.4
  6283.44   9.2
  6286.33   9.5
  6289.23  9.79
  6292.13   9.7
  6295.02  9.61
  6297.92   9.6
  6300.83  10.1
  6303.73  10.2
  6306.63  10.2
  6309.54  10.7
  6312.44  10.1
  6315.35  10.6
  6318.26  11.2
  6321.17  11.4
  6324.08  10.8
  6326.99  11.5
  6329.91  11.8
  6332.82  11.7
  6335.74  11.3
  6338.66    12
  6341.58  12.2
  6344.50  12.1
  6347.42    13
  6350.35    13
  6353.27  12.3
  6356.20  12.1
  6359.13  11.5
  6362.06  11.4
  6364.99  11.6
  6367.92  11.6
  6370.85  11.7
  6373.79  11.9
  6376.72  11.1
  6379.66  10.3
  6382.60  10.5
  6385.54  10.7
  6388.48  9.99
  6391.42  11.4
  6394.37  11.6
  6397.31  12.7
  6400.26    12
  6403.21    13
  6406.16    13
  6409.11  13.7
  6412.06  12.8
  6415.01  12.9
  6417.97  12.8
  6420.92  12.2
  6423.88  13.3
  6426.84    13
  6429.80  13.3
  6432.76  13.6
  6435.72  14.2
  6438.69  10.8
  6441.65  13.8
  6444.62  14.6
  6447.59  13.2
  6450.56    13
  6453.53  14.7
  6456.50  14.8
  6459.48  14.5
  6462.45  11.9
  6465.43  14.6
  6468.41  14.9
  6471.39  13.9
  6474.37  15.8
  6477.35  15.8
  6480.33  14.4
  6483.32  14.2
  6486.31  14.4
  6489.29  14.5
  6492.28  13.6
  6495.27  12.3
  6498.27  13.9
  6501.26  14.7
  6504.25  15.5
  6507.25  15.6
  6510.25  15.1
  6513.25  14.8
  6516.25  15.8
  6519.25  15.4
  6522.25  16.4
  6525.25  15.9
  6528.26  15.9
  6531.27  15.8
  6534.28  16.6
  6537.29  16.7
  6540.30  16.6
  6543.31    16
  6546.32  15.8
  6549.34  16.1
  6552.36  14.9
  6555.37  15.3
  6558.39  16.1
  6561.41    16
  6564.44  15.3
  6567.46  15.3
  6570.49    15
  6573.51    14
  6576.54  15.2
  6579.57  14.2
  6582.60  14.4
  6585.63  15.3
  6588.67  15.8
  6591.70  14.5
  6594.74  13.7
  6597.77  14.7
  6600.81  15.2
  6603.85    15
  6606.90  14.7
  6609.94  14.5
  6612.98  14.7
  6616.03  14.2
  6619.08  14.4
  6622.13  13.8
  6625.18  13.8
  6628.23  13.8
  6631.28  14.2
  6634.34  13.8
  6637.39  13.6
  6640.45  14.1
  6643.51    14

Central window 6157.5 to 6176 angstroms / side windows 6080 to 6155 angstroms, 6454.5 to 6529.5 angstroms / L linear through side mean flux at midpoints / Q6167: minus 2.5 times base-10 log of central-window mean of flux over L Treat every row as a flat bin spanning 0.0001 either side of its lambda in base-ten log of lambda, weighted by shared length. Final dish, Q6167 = 0.42 mag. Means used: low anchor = 11.4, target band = 8.02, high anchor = 14.7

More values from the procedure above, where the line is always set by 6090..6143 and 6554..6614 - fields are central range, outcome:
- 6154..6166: 0.35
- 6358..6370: 0.15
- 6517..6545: -0.11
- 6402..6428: 0.06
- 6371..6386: 0.22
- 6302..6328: 0.20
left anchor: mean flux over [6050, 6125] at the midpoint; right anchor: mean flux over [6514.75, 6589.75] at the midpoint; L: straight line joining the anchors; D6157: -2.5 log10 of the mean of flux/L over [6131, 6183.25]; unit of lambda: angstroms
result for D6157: 0.17 mag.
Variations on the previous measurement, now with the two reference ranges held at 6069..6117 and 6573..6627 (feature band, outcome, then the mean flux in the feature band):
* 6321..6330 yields 0.14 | 11.3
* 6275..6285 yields 0.38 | 8.82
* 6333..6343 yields 0.10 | 11.8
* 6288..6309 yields 0.26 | 9.92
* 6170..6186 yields 0.33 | 8.73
